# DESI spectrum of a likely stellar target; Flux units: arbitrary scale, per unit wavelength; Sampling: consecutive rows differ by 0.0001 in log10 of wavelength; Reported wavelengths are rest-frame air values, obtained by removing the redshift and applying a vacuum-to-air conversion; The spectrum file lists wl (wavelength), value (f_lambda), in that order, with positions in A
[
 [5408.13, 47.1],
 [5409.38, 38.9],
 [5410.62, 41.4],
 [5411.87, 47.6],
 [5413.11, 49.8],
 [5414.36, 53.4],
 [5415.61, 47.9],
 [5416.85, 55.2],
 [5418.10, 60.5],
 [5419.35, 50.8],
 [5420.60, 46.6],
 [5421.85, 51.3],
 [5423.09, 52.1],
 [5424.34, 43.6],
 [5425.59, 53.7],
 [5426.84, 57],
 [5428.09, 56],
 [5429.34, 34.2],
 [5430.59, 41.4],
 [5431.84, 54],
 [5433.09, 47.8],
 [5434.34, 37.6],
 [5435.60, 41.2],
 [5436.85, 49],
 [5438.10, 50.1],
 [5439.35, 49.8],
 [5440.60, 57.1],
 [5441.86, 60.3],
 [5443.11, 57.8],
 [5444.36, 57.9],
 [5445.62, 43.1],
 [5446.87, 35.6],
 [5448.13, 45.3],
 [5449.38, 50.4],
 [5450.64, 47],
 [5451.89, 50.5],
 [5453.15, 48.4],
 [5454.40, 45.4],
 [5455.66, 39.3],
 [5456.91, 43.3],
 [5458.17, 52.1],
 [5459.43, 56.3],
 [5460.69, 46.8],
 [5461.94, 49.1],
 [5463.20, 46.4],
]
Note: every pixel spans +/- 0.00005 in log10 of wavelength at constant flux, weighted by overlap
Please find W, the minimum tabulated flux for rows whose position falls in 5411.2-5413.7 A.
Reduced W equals 47.6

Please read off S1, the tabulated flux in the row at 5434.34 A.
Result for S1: 37.6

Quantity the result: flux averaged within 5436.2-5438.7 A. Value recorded 49.5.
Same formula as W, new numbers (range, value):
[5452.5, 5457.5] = 39.3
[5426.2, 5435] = 34.2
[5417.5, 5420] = 50.8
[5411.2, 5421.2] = 46.6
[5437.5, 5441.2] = 49.8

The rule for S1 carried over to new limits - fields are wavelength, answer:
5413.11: 49.8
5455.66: 39.3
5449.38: 50.4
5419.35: 50.8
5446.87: 35.6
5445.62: 43.1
